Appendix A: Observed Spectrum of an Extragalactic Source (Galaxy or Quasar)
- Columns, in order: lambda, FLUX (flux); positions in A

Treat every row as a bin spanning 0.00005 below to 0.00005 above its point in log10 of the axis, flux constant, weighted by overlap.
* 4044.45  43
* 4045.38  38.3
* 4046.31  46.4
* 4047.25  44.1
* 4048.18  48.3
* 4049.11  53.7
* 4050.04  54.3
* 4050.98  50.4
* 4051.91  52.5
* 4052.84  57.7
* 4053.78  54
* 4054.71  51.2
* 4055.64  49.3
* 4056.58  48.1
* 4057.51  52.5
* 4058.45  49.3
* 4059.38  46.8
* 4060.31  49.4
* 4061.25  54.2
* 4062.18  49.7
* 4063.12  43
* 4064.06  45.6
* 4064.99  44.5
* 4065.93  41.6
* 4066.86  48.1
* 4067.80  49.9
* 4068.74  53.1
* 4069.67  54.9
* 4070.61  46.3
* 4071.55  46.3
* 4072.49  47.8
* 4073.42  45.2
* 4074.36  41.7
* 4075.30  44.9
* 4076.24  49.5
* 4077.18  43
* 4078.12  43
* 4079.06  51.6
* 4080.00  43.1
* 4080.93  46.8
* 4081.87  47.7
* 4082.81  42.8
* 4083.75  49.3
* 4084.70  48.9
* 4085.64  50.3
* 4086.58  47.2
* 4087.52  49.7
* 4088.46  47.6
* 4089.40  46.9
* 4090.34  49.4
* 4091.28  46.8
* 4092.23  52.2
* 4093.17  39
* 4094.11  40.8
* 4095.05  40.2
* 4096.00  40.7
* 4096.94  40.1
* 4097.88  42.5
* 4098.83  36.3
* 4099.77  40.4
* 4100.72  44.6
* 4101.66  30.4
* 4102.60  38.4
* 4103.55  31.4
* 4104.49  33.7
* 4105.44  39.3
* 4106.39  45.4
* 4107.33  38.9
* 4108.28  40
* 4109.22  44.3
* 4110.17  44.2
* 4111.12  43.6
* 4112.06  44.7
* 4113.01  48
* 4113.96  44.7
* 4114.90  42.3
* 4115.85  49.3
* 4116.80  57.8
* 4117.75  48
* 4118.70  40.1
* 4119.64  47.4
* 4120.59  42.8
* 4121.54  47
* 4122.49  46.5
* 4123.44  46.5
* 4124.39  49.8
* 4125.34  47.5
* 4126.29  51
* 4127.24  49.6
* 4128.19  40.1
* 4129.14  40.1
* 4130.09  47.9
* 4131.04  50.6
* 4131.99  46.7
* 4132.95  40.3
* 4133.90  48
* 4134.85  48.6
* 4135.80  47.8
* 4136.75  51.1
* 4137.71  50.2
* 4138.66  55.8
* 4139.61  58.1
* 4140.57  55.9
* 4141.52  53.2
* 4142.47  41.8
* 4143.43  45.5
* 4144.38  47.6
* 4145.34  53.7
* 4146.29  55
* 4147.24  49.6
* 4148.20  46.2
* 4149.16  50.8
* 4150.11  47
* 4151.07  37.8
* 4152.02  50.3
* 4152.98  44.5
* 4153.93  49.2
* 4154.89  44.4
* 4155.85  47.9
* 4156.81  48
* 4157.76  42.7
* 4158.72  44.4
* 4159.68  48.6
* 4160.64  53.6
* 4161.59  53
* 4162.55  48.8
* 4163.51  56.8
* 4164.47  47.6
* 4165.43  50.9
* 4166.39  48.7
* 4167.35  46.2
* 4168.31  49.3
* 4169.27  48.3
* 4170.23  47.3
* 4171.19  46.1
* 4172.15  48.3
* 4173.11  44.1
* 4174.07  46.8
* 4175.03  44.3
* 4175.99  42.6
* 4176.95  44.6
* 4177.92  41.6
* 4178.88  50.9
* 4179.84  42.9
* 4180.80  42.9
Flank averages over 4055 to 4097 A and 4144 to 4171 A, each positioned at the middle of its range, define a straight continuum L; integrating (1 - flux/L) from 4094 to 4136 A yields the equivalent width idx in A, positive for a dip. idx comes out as 3.5 A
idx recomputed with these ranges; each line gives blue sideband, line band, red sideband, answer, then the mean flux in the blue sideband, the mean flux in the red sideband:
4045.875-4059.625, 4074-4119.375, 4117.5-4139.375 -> 4.34 A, 50.6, 47.2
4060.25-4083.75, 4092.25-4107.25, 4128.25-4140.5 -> 2.65 A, 47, 48.7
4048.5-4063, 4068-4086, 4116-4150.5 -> 1.19 A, 51.3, 48.5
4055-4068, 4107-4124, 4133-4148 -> 1.45 A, 48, 50.4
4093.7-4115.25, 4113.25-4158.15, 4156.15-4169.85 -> -2.75 A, 40.6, 49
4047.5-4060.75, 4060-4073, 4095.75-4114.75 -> 0.12 A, 51.2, 40.6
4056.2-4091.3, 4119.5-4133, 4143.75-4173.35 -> 0.45 A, 47.6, 48.3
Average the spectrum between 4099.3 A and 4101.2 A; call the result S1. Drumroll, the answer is 42.4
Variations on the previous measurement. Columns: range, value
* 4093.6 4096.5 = 40.6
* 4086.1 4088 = 48.5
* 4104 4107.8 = 39.3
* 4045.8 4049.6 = 48.1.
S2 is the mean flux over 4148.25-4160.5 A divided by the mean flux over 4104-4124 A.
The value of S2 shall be 1.0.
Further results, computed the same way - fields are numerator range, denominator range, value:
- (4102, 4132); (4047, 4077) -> 0.91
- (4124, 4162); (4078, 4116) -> 1.11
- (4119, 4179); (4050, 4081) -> 0.99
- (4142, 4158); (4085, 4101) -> 1.06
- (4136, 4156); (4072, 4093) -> 1.05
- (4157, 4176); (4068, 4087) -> 1.02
